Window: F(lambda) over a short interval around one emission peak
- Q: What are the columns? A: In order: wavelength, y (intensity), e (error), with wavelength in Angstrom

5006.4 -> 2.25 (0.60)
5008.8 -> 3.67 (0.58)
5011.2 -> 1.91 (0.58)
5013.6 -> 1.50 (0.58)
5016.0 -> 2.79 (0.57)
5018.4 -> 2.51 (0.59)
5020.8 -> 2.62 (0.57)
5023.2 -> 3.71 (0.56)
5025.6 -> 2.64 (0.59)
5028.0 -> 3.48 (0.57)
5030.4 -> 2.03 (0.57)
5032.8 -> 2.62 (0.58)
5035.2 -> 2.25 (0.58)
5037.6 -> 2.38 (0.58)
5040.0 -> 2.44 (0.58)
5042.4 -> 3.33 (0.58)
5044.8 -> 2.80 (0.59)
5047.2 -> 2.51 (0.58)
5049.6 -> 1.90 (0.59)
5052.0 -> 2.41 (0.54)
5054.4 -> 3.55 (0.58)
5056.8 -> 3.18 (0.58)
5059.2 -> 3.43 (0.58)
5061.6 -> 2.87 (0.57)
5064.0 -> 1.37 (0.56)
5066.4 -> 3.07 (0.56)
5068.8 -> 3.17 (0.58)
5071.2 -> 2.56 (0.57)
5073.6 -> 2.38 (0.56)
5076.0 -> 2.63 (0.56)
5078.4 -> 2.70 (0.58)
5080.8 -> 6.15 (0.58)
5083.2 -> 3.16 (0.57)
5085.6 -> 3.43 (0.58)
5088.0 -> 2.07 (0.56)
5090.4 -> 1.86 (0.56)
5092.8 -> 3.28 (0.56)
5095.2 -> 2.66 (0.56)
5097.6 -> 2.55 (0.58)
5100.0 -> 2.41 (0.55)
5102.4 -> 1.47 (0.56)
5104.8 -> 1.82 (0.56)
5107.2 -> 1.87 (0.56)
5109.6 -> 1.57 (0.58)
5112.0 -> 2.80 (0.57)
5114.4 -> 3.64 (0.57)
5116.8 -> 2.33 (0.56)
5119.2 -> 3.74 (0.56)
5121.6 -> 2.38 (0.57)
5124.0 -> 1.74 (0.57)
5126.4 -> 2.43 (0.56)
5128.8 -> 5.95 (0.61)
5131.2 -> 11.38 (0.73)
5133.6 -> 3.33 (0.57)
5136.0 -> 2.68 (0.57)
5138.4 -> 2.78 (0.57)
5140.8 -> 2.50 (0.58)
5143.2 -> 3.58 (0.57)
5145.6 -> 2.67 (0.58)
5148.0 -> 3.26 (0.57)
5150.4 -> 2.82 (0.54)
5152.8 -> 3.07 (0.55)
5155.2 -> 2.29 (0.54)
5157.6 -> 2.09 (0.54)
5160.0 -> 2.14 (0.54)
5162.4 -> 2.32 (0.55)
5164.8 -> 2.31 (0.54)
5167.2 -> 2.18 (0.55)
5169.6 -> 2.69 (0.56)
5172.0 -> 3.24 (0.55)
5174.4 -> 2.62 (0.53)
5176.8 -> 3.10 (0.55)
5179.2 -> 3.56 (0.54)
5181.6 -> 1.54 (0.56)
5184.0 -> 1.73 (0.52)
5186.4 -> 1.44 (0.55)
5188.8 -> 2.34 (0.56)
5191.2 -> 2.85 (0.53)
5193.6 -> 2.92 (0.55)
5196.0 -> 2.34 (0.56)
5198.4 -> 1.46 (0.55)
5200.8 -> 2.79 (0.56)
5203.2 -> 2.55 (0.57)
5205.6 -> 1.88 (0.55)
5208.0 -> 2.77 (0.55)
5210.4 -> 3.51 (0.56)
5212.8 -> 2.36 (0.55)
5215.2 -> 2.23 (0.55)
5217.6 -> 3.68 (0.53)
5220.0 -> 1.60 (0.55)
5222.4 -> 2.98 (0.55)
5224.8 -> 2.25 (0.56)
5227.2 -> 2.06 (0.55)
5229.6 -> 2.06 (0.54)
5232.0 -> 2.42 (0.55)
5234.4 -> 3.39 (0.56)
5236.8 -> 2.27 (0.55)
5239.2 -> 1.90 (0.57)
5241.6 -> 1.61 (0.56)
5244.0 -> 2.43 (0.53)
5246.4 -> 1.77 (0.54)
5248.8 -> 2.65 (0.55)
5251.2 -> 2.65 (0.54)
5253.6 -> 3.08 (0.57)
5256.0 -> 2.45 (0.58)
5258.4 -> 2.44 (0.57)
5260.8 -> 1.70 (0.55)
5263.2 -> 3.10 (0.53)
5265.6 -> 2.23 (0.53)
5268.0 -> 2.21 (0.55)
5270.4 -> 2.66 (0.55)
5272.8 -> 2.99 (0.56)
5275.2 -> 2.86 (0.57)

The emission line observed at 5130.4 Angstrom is [O III]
